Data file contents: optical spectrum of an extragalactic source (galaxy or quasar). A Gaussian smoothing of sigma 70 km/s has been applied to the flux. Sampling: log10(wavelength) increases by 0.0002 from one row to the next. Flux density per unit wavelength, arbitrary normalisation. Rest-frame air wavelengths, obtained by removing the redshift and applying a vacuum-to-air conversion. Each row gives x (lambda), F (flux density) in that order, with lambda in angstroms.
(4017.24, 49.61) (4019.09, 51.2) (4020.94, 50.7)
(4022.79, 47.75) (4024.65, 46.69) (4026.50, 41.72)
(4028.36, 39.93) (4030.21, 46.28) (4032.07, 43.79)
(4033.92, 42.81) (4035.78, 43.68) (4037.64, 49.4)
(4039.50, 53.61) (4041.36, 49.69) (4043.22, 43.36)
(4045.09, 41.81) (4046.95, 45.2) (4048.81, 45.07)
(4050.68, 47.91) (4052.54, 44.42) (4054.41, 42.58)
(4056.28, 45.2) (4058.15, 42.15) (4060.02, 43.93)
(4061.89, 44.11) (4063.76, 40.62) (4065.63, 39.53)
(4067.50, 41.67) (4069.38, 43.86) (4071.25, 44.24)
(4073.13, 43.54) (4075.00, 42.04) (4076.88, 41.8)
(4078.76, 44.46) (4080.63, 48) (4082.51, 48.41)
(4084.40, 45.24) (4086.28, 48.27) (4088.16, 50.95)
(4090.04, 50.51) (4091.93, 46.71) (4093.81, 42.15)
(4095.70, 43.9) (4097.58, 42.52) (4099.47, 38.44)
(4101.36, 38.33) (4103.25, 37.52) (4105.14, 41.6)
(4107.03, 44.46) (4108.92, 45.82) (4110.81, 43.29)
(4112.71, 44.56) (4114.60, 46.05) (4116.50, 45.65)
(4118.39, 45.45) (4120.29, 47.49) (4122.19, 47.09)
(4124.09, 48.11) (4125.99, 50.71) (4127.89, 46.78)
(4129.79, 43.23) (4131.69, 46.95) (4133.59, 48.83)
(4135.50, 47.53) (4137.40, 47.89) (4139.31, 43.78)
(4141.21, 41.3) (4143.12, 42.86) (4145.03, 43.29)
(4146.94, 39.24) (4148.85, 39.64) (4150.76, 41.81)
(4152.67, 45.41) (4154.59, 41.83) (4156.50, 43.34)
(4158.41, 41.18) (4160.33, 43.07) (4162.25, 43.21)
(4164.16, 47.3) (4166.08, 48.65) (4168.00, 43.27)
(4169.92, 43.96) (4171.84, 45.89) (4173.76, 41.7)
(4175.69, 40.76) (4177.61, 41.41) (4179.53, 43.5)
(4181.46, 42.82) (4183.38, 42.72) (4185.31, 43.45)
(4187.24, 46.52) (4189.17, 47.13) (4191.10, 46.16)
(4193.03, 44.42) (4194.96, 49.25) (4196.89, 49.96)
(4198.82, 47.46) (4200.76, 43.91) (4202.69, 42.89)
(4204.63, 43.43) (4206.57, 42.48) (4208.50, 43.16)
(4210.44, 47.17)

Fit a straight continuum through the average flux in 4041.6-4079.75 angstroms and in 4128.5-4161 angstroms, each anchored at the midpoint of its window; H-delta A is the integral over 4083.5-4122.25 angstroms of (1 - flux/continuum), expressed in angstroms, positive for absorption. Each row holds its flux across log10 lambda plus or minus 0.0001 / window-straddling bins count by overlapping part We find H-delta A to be -0.8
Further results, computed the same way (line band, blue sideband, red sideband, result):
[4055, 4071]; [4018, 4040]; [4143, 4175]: 1.0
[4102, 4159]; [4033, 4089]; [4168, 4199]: 0.5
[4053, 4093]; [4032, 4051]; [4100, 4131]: 0.7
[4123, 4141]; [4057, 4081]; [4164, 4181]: -1.4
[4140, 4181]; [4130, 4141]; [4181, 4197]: 2.7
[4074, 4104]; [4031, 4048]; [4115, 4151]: 0.8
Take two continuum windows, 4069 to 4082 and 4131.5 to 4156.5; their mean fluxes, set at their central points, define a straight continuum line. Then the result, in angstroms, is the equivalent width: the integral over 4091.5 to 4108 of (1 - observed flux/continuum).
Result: 0.9 angstroms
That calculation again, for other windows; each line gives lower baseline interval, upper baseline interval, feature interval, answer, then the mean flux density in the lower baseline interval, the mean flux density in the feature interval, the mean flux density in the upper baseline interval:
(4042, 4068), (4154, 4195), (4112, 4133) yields -1.3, 43.5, 46.6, 44.1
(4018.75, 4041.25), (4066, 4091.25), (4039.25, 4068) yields 1.1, 46.5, 44.2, 45.5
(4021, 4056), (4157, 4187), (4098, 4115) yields 0.9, 45.4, 42.1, 43.6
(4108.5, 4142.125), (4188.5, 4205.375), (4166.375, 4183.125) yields 1.1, 46.2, 43.1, 46.1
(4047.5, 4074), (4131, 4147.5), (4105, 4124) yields -0.5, 43.5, 45.4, 44.7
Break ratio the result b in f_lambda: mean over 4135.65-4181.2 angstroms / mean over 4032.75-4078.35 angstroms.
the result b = 1.0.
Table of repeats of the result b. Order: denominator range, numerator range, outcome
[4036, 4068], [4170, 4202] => 1.00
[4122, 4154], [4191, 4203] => 1.04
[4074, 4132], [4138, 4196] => 0.97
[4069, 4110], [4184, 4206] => 1.03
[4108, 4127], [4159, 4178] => 0.95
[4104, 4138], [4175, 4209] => 0.97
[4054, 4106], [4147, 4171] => 0.99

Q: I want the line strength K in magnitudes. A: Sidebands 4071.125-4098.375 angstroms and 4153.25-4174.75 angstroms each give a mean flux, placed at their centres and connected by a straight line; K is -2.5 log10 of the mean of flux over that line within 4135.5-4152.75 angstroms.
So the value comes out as 0.035 mag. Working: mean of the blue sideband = 45.6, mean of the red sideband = 44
